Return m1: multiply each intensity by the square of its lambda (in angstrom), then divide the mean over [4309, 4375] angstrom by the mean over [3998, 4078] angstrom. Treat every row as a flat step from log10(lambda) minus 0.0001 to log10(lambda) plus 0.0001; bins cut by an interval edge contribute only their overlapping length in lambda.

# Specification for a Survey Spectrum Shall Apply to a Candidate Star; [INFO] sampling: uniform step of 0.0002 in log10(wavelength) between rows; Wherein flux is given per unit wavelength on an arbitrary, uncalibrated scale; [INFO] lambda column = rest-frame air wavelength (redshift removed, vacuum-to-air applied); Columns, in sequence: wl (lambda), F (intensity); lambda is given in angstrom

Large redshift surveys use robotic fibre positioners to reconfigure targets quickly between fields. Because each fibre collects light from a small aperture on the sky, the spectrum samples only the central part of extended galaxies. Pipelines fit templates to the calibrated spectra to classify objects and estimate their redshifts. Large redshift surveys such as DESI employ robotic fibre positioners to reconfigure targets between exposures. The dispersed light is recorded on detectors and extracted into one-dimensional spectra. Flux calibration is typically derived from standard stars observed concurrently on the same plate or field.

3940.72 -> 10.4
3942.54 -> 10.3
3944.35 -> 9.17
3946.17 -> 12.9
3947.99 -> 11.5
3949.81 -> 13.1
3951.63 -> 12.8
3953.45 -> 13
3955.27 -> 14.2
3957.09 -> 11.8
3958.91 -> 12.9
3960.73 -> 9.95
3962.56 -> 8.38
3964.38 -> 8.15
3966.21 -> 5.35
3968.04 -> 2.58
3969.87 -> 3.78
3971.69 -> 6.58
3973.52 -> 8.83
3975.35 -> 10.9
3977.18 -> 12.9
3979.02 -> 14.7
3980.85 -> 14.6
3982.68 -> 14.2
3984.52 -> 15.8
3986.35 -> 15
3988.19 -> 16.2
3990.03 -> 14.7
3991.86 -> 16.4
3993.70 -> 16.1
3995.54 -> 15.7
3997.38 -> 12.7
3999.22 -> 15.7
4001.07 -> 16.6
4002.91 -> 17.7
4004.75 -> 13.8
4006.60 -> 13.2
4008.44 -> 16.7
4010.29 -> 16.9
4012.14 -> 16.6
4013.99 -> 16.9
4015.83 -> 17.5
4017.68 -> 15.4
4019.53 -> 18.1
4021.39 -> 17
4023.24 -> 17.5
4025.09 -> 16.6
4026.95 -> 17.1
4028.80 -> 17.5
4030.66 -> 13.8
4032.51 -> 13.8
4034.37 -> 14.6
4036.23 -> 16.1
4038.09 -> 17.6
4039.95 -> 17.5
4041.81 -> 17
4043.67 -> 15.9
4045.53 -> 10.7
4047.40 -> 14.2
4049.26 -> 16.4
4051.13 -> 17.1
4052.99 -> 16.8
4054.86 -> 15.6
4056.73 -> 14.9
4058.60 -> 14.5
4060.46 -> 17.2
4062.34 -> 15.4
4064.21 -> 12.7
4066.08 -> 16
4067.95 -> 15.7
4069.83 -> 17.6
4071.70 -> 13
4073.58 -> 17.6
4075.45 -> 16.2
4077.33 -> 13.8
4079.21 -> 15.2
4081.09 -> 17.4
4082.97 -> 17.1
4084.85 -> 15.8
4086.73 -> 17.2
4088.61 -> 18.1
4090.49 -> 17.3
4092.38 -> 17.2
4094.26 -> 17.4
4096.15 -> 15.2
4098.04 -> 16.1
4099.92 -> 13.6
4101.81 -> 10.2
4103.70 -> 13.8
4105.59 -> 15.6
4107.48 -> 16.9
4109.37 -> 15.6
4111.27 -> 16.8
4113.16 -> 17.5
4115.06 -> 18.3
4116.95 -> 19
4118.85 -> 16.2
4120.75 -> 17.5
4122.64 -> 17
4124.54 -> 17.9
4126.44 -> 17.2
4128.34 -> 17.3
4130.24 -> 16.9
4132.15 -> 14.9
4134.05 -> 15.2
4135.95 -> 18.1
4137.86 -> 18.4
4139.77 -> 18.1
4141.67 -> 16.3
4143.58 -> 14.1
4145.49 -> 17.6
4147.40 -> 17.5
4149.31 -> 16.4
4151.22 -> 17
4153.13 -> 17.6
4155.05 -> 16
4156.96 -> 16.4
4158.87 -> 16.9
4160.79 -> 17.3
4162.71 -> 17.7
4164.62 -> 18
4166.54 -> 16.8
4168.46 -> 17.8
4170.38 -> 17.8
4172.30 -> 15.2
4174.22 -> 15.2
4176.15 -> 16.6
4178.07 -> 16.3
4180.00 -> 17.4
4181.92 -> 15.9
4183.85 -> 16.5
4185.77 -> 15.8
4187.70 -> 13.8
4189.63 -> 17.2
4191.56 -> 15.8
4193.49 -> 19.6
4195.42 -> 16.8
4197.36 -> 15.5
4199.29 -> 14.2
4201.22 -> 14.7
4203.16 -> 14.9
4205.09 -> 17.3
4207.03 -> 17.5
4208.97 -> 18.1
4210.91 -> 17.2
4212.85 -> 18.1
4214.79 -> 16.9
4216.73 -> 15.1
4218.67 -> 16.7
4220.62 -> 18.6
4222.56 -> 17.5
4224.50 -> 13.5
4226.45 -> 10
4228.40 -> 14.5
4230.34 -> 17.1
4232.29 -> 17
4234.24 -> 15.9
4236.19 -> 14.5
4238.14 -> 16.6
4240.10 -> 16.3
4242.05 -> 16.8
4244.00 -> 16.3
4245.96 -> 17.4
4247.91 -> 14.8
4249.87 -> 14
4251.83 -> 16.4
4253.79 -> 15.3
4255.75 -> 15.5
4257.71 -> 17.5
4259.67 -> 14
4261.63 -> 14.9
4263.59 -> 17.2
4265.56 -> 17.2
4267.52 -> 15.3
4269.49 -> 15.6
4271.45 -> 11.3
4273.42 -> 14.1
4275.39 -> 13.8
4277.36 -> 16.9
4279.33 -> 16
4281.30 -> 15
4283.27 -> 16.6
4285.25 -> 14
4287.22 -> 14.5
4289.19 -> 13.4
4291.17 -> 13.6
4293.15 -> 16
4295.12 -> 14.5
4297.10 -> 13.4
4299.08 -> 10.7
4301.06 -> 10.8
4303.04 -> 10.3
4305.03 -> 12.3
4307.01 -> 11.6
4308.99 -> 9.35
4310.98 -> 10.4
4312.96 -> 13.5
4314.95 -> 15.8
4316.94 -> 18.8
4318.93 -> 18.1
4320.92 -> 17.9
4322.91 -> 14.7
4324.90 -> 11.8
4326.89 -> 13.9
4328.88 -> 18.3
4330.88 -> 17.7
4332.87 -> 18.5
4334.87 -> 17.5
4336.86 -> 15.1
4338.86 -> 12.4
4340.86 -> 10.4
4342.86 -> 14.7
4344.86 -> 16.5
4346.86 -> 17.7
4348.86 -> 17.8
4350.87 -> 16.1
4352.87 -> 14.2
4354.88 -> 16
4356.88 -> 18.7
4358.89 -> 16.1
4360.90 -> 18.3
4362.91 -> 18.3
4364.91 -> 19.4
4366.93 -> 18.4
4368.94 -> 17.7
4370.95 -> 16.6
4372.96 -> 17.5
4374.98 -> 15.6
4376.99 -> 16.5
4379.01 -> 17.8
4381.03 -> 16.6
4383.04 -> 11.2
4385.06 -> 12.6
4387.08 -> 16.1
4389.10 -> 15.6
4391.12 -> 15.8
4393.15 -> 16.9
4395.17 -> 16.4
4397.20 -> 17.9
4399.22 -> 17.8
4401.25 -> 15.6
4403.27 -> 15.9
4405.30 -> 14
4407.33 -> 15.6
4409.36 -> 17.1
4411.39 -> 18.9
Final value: 1.2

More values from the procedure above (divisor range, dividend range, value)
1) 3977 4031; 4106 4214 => 1.14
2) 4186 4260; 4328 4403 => 1.09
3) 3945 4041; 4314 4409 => 1.40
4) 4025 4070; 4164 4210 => 1.12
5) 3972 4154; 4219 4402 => 1.09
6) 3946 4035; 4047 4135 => 1.24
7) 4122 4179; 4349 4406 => 1.09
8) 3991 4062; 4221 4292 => 1.07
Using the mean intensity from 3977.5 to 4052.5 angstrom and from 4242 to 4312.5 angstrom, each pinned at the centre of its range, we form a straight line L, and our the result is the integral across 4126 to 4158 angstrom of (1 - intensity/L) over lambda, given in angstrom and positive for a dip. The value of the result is -3.6 angstrom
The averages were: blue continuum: 15.8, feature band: 16.8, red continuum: 14.3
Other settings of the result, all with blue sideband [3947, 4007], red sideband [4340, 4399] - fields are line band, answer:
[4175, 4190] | -1.7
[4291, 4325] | 4.7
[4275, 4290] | 0.4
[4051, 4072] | -3.6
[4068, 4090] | -4.6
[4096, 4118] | -3.2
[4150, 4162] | -2.2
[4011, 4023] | -3.9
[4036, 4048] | -2.3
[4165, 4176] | -1.7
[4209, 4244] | -2.7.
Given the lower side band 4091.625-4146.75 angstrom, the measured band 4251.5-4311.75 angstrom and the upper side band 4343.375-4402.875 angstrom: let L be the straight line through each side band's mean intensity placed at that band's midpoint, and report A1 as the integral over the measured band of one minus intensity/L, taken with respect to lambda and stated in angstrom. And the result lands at 8.9 angstrom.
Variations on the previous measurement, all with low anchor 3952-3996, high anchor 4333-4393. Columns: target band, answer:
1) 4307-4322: 1.0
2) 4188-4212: -3.7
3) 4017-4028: -4.2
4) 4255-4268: -0.8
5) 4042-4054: -2.6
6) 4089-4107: -2.9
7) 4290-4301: 1.4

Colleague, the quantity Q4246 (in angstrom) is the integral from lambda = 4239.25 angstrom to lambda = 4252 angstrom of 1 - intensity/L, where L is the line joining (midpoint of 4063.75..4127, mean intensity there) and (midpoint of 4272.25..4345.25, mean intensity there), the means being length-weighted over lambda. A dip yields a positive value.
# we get -0.9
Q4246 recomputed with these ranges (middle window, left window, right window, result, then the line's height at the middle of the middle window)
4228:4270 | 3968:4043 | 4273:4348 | -3.93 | 14.6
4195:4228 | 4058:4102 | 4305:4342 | -1.67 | 15.2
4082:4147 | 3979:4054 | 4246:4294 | -3.97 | 15.6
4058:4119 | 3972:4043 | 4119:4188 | 0.74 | 16.2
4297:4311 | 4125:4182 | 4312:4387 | 4.56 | 16.3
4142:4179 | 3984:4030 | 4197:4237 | -1.70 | 16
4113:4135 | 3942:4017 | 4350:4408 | -4.53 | 14.2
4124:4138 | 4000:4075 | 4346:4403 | -0.67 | 16.1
